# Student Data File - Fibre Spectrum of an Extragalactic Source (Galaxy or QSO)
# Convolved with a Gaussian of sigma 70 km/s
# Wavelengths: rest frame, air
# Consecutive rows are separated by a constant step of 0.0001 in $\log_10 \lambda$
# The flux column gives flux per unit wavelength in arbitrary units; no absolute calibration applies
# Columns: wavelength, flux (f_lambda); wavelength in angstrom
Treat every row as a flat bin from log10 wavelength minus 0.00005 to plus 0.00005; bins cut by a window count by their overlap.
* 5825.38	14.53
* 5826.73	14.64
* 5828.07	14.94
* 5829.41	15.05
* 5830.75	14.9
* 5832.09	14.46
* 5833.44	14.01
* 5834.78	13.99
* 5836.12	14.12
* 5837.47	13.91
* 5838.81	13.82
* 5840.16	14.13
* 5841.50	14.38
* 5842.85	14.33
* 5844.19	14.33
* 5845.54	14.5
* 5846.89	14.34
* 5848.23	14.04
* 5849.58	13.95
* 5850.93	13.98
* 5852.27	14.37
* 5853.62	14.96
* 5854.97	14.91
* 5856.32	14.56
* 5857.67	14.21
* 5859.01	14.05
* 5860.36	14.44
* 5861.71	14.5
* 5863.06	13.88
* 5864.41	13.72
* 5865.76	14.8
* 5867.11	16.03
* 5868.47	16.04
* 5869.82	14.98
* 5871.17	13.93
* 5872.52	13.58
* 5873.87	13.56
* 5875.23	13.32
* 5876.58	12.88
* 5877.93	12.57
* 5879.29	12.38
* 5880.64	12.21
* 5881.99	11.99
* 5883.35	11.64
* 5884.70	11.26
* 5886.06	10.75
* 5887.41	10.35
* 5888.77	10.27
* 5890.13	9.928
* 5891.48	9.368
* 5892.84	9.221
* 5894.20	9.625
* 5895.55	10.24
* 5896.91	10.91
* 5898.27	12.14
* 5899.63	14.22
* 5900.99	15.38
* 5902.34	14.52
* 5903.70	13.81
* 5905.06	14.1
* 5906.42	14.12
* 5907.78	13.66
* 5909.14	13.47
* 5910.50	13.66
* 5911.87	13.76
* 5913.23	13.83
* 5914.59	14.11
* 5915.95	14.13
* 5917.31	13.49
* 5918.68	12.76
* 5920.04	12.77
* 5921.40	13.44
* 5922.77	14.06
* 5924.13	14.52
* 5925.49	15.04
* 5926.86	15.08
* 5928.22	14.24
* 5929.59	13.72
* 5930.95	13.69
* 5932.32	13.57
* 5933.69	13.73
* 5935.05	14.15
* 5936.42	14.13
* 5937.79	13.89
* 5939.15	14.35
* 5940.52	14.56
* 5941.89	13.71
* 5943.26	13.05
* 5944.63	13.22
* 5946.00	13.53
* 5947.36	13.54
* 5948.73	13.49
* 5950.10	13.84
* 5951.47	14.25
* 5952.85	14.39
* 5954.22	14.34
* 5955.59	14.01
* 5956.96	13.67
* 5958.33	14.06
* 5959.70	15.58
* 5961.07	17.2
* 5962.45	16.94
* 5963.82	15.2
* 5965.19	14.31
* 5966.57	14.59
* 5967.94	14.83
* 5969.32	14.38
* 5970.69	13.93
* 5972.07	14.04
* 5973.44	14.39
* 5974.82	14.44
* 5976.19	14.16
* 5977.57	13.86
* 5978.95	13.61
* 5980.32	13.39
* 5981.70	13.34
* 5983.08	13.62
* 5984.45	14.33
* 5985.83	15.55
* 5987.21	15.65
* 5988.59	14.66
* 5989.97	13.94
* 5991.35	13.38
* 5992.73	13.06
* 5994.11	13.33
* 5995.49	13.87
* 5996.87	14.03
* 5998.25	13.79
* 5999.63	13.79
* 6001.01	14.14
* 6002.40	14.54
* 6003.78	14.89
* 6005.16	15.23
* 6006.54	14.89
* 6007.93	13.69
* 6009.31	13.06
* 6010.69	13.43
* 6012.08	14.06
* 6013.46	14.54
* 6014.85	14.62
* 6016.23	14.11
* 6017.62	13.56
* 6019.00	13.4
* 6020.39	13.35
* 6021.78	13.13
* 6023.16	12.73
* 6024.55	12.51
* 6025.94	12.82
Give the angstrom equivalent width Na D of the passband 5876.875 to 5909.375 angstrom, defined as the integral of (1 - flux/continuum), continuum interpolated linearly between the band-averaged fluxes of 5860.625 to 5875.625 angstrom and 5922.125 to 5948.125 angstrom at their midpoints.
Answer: 5.1 angstrom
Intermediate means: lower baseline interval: 14.4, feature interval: 12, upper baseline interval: 14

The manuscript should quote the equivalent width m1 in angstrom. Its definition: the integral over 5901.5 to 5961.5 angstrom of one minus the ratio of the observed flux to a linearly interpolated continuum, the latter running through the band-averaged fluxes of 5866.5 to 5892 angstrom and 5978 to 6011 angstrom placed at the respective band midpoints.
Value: -3.6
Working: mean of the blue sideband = 12.5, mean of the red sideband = 14.1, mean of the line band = 14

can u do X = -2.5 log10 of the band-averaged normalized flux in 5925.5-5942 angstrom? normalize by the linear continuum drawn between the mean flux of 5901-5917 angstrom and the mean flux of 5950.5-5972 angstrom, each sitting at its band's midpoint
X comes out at 0.02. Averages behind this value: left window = 14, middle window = 14.1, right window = 14.7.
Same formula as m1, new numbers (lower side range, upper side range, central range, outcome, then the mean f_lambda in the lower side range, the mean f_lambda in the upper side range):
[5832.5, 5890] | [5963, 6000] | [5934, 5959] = 0.2 angstrom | 13.6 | 14.1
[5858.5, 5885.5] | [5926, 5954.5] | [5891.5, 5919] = 1.5 angstrom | 13.6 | 13.9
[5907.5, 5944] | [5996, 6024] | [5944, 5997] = -1.3 angstrom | 13.9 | 13.9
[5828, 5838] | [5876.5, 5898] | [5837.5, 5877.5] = -4.6 angstrom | 14.4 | 10.9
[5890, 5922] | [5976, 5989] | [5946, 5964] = -1.2 angstrom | 12.8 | 14.2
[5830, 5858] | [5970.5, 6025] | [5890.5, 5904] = 2.2 angstrom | 14.3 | 14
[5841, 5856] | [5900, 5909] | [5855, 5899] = 5.1 angstrom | 14.4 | 14.2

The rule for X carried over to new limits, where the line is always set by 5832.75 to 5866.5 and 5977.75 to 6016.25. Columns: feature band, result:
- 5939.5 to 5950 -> 0.04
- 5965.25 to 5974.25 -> -0.02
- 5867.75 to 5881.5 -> 0.05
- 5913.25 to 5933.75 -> 0.02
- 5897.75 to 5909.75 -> 0.02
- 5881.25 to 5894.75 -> 0.33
